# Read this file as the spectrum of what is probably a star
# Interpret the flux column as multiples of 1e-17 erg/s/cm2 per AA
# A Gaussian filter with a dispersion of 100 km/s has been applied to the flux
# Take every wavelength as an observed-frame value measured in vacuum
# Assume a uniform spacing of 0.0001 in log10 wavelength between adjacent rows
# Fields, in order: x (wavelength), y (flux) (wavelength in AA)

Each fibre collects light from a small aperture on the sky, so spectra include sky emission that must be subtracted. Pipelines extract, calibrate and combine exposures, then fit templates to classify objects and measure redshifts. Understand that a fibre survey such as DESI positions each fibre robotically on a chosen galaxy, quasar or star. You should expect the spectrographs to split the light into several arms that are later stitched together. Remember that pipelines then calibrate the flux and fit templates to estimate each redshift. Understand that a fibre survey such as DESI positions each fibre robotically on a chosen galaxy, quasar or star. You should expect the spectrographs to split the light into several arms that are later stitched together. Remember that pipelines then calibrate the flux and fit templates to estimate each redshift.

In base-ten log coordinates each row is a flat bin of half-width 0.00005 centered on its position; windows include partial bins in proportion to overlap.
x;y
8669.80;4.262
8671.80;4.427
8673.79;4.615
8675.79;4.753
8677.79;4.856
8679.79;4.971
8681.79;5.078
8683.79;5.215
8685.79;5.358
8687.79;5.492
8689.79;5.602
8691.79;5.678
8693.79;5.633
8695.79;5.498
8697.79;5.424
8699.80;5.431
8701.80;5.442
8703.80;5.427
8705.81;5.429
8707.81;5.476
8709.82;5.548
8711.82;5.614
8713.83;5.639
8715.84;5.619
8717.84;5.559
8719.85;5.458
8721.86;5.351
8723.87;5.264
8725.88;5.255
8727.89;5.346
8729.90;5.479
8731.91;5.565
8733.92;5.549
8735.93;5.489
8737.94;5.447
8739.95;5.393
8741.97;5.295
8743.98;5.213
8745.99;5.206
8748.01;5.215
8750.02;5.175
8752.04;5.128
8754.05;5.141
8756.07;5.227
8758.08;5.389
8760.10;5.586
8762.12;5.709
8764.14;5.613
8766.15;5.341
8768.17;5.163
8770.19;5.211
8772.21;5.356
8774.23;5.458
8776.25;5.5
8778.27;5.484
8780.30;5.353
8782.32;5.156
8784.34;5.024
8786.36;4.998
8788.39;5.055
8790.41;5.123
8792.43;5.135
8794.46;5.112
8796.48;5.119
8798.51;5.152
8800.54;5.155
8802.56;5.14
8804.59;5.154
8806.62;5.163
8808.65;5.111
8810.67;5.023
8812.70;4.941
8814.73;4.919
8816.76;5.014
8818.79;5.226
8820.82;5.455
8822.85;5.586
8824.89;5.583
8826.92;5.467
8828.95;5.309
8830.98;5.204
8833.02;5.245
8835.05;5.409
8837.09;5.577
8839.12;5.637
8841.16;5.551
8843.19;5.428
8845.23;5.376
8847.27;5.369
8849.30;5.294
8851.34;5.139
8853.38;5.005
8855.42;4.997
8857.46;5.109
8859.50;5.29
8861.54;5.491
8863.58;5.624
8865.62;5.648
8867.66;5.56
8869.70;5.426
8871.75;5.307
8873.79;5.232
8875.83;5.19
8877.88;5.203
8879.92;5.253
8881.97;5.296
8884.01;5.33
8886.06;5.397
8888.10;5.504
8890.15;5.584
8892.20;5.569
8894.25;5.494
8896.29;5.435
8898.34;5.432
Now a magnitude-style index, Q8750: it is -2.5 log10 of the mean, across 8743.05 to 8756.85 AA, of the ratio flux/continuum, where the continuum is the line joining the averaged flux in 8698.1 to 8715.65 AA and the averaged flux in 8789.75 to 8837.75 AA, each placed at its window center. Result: 0.04 mag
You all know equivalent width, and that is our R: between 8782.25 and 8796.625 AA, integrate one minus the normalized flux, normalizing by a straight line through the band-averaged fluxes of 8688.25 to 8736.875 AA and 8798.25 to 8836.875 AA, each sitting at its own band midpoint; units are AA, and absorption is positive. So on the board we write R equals 0.6 AA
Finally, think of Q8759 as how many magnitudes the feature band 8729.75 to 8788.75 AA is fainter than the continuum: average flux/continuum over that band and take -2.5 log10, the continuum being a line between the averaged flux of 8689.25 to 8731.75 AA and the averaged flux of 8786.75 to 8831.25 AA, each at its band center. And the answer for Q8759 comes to 0.00 mag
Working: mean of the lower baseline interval 5.48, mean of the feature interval 5.33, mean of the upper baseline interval 5.19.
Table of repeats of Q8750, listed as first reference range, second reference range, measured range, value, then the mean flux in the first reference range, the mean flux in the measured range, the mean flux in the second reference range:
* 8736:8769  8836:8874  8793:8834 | 0.03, 5.33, 5.2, 5.37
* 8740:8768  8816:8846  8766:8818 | 0.04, 5.32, 5.16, 5.41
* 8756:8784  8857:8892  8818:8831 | -0.01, 5.39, 5.42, 5.39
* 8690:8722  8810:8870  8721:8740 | 0.01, 5.52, 5.42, 5.33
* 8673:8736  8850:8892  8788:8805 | 0.05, 5.38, 5.13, 5.33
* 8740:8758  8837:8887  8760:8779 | -0.04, 5.22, 5.44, 5.34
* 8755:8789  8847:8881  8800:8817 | 0.05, 5.33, 5.07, 5.3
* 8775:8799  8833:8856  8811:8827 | 0.01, 5.19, 5.25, 5.35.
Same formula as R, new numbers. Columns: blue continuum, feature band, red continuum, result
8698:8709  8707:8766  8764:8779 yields -0.01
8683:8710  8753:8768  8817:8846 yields 0.10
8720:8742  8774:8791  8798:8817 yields -0.15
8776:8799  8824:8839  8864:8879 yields -0.37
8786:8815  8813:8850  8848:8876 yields -1.12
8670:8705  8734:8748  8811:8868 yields -0.25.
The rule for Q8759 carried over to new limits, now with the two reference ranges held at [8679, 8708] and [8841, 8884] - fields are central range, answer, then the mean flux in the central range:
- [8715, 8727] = -0.003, 5.41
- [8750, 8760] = 0.026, 5.25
